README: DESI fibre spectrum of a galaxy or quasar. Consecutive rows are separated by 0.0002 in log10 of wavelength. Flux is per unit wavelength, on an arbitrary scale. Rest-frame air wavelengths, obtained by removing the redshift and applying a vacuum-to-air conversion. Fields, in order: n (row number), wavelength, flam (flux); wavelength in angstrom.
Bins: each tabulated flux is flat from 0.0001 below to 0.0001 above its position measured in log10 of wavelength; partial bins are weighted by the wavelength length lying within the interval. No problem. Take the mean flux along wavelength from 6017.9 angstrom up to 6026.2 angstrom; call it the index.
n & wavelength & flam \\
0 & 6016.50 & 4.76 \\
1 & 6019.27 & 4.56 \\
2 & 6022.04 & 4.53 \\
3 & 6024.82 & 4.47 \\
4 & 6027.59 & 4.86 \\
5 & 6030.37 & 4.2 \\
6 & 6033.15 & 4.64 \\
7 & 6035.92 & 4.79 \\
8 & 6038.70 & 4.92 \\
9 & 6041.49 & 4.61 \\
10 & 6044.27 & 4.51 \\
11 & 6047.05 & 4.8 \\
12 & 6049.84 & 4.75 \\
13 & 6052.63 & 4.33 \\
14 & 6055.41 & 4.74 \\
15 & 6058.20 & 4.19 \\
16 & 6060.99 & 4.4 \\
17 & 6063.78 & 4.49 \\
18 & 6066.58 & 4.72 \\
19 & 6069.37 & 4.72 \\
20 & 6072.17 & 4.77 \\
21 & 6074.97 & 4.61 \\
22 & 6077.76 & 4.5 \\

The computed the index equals 4.52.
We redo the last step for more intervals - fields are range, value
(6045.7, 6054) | 4.62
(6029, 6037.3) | 4.55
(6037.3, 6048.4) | 4.71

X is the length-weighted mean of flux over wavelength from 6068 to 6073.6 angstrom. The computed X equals 4.74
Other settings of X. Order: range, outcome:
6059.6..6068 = 4.54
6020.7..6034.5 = 4.54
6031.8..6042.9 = 4.74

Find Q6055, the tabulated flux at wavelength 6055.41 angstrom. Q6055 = 4.74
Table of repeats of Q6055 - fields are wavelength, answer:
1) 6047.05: 4.8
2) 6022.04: 4.53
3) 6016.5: 4.76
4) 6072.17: 4.77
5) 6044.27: 4.51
